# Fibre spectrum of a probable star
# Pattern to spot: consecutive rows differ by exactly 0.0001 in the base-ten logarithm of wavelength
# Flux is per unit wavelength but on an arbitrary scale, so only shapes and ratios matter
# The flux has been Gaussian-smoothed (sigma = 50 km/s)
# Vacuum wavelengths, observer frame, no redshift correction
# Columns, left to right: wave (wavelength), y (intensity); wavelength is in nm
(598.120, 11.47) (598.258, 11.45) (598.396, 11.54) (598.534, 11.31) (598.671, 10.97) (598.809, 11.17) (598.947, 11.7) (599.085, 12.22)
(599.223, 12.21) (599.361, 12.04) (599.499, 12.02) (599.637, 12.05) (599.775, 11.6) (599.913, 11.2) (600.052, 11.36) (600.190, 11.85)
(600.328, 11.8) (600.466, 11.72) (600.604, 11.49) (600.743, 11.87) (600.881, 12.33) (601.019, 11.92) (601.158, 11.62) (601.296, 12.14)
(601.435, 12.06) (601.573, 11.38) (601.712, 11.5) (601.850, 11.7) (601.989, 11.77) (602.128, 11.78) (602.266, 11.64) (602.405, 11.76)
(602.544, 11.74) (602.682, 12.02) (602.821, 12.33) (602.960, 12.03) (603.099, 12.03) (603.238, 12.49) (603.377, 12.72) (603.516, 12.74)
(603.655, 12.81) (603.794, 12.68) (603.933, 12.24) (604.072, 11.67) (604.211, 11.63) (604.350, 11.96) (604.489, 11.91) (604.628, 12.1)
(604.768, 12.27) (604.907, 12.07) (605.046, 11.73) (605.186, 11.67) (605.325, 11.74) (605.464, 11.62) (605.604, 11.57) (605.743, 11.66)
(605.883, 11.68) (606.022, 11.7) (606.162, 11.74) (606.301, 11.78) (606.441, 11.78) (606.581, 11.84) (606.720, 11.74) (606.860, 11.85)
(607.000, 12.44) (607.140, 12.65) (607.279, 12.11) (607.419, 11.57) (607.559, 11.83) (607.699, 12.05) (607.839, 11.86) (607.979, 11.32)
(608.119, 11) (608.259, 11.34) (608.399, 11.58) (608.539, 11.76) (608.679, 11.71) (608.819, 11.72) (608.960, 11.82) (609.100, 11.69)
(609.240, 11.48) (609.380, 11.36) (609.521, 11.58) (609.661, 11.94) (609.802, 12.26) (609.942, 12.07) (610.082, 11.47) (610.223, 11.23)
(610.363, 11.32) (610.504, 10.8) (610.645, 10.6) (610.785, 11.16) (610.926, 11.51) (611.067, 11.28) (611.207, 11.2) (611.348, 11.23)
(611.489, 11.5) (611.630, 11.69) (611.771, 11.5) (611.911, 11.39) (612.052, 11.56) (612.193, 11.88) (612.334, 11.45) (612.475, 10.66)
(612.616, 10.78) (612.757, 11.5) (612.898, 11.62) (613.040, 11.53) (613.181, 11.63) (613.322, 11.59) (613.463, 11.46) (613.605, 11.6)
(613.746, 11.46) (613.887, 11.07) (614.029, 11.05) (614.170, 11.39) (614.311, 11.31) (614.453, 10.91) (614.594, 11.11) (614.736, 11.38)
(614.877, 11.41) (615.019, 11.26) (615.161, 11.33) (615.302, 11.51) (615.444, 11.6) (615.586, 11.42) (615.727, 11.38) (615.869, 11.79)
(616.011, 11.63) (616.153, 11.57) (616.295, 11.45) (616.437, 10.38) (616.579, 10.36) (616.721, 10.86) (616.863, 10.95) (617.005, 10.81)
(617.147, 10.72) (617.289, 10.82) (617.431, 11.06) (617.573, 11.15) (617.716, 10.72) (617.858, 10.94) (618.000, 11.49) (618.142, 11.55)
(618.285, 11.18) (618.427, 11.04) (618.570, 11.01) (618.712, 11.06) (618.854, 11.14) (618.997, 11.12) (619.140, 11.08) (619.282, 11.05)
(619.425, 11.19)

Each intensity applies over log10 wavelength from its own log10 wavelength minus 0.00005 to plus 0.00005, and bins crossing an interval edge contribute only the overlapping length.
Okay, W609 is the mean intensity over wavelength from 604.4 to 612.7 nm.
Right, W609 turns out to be 11.6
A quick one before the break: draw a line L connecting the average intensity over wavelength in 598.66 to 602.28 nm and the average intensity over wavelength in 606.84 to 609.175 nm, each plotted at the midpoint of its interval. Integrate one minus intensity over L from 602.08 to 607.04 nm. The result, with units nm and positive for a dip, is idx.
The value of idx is -0.09 nm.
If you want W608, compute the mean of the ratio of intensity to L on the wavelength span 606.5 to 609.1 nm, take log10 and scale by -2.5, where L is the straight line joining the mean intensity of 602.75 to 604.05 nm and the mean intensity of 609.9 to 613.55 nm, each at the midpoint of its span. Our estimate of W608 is 0.01 mag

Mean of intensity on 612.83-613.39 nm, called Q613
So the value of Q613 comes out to 11.6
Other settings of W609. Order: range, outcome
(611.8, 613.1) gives 11.4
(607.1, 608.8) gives 11.7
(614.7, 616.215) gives 11.5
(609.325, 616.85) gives 11.4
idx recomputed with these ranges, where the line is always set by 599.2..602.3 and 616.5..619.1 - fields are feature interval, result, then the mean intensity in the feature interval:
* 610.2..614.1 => -0.03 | 11.3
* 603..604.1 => -0.07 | 12.4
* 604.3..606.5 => -0.05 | 11.8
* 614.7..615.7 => -0.03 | 11.4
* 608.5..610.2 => -0.05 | 11.7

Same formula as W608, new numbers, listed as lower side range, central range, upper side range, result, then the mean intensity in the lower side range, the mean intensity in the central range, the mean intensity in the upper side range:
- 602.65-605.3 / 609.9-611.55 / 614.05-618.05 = 0.032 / 12.2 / 11.3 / 11.2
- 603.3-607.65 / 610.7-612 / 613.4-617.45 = 0.014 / 12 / 11.4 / 11.2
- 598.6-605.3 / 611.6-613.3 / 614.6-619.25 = -0.005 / 11.9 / 11.4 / 11.2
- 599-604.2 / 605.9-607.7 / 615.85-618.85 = -0.024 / 12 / 11.9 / 11.1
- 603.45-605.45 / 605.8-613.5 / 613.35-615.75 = 0.011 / 12.1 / 11.6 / 11.3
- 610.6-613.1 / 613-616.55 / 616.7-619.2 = -0.015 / 11.3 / 11.4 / 11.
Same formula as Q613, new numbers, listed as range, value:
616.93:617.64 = 10.9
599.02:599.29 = 12.2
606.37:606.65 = 11.8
